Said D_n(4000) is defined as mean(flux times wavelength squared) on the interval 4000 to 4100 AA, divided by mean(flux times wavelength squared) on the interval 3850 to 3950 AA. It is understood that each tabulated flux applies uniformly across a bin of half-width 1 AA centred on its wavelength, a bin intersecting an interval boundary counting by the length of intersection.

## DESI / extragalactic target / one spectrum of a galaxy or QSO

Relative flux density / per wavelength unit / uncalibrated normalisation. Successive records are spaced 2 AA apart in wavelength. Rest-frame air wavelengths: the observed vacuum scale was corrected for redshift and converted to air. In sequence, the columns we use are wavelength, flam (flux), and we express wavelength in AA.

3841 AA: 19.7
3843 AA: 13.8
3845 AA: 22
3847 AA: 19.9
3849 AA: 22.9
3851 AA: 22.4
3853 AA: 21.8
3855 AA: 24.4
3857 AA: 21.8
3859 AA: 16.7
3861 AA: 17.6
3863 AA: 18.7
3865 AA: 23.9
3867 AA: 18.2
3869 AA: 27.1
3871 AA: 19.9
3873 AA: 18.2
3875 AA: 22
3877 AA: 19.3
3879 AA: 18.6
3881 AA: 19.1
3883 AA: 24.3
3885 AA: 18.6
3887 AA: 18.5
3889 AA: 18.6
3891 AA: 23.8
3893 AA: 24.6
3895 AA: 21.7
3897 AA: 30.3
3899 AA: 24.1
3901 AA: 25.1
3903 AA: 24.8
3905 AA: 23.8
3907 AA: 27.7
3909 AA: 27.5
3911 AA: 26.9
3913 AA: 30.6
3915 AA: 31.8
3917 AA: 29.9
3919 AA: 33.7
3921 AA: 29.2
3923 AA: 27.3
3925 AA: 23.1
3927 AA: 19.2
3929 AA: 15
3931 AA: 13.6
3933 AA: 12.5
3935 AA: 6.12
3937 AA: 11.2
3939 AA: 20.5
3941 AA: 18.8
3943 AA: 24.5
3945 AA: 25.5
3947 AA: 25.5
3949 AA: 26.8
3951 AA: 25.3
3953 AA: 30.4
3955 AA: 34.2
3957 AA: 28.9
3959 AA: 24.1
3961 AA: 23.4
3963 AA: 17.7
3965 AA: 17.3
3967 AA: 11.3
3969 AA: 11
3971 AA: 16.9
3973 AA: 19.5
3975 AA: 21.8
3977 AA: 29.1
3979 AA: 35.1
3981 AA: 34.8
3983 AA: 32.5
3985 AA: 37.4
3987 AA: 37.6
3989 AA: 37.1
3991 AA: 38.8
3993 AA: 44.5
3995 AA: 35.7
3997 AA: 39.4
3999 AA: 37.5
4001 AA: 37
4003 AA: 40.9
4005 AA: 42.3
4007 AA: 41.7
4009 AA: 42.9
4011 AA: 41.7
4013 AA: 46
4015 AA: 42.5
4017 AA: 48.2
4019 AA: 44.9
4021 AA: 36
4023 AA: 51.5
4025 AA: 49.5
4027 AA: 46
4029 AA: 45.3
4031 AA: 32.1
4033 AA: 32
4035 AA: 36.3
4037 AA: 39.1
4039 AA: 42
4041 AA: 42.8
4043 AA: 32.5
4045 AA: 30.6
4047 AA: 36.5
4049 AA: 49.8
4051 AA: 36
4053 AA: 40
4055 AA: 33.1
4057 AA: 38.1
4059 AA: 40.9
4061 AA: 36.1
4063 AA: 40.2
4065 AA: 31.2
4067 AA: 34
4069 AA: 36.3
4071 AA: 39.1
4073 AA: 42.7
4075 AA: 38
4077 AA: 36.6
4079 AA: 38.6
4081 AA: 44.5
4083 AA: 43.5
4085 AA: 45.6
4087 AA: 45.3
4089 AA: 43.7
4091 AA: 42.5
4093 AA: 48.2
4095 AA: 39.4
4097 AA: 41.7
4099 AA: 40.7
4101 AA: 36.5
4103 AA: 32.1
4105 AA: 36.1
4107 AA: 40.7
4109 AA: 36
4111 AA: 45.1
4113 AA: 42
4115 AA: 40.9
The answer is 2.0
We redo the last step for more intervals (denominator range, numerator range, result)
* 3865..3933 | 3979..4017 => 1.78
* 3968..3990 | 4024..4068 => 1.39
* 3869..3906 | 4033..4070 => 1.84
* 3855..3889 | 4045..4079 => 2.06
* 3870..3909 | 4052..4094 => 1.95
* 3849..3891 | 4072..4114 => 2.22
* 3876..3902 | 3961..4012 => 1.52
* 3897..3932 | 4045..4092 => 1.67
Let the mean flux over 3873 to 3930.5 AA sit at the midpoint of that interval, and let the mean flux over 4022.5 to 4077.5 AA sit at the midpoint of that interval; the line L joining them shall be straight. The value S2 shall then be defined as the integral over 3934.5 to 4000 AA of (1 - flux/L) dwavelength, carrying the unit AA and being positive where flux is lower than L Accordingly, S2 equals 8.6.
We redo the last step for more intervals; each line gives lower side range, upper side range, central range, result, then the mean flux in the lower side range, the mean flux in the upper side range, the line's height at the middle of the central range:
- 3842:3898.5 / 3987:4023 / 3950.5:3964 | 3.0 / 21.1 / 41.2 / 34.1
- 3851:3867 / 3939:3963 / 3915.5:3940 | 3.9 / 20.6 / 25.5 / 24.3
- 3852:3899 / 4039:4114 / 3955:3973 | 5.8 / 21.3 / 39.4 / 29.3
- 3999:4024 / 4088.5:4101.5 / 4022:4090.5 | 4.2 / 42.7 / 41.9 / 42.3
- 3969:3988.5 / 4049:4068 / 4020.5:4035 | -3.3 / 28.7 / 37.3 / 34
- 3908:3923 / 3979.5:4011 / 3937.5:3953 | 4.4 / 29.8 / 38.7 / 33.1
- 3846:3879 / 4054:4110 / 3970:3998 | -1.5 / 20.9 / 39.3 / 31.1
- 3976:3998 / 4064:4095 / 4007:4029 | -4.0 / 36.5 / 40.6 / 37.9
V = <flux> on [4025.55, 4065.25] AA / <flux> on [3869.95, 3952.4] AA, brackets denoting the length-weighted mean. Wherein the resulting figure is 1.69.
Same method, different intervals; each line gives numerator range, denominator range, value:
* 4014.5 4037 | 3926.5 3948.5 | 2.38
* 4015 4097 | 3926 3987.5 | 1.77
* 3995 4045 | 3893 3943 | 1.77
